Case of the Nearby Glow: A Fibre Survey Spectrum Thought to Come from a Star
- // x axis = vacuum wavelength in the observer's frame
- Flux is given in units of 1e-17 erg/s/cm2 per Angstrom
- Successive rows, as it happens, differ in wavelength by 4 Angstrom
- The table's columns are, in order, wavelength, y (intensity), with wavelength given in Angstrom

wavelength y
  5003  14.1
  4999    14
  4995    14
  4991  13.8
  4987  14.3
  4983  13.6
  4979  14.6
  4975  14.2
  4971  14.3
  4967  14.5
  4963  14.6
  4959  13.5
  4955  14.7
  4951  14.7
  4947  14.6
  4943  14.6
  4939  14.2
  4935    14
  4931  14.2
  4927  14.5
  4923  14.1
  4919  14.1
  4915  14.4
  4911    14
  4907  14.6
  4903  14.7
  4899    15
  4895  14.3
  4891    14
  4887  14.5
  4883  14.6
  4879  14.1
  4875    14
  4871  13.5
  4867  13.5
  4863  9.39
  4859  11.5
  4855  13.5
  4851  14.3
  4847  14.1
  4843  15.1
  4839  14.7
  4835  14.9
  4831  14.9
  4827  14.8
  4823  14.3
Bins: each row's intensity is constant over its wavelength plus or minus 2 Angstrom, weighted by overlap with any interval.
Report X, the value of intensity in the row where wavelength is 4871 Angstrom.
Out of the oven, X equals 13.5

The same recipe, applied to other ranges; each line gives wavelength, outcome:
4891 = 14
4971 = 14.3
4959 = 13.5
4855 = 13.5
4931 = 14.2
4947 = 14.6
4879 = 14.1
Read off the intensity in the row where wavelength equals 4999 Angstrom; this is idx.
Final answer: 14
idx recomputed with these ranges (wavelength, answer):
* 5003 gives 14.1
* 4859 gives 11.5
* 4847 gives 14.1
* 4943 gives 14.6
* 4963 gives 14.6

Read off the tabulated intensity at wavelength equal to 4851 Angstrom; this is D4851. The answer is 14.3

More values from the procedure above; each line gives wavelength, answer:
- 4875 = 14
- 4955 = 14.7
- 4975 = 14.2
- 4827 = 14.8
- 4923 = 14.1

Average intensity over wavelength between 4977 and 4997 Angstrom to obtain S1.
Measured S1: 14.1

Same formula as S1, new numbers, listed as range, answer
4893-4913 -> 14.5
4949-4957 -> 14.7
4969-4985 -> 14.2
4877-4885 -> 14.3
